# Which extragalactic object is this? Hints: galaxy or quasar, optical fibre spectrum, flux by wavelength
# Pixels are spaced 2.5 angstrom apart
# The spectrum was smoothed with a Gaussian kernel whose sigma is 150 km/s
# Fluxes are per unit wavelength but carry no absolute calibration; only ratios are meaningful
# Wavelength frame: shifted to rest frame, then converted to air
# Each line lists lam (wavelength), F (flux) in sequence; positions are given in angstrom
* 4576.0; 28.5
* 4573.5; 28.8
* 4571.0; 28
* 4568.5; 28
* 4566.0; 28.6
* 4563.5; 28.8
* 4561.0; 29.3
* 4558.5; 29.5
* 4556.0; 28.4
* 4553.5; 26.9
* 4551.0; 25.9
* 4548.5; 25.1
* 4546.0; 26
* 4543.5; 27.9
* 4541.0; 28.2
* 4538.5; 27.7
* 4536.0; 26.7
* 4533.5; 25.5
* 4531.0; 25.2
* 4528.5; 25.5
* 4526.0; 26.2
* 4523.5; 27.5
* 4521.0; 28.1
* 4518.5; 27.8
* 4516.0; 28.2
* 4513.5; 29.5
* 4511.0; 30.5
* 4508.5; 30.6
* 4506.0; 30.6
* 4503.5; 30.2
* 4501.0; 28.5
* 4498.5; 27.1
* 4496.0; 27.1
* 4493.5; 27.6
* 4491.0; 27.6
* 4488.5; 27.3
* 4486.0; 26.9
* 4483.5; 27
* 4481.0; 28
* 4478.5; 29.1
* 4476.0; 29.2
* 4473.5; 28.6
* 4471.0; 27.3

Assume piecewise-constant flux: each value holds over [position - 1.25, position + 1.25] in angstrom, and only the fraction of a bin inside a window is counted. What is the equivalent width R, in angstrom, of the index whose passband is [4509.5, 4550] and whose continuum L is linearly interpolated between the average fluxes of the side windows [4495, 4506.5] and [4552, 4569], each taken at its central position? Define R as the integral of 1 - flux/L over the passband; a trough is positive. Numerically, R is 1.86 angstrom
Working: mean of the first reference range 28.6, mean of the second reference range 28.5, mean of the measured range 27.2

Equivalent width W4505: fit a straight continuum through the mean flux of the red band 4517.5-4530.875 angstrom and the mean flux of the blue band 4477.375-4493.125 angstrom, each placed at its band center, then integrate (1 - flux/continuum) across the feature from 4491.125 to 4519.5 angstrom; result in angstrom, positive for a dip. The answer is -1.7 angstrom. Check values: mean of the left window 27.6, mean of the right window 26.9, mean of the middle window 28.8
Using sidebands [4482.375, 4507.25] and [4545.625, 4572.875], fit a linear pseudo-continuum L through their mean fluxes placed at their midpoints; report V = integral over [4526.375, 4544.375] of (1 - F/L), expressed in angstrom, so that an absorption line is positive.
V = 0.79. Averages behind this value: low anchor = 28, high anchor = 27.8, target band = 26.6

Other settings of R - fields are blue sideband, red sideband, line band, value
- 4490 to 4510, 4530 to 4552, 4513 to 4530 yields 0.1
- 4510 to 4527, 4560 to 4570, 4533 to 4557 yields 1.4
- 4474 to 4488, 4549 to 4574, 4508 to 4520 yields -0.5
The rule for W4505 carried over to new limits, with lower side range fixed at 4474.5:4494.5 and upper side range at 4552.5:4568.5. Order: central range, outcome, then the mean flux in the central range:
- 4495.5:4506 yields -0.22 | 28.6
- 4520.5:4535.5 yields 1.06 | 26.3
